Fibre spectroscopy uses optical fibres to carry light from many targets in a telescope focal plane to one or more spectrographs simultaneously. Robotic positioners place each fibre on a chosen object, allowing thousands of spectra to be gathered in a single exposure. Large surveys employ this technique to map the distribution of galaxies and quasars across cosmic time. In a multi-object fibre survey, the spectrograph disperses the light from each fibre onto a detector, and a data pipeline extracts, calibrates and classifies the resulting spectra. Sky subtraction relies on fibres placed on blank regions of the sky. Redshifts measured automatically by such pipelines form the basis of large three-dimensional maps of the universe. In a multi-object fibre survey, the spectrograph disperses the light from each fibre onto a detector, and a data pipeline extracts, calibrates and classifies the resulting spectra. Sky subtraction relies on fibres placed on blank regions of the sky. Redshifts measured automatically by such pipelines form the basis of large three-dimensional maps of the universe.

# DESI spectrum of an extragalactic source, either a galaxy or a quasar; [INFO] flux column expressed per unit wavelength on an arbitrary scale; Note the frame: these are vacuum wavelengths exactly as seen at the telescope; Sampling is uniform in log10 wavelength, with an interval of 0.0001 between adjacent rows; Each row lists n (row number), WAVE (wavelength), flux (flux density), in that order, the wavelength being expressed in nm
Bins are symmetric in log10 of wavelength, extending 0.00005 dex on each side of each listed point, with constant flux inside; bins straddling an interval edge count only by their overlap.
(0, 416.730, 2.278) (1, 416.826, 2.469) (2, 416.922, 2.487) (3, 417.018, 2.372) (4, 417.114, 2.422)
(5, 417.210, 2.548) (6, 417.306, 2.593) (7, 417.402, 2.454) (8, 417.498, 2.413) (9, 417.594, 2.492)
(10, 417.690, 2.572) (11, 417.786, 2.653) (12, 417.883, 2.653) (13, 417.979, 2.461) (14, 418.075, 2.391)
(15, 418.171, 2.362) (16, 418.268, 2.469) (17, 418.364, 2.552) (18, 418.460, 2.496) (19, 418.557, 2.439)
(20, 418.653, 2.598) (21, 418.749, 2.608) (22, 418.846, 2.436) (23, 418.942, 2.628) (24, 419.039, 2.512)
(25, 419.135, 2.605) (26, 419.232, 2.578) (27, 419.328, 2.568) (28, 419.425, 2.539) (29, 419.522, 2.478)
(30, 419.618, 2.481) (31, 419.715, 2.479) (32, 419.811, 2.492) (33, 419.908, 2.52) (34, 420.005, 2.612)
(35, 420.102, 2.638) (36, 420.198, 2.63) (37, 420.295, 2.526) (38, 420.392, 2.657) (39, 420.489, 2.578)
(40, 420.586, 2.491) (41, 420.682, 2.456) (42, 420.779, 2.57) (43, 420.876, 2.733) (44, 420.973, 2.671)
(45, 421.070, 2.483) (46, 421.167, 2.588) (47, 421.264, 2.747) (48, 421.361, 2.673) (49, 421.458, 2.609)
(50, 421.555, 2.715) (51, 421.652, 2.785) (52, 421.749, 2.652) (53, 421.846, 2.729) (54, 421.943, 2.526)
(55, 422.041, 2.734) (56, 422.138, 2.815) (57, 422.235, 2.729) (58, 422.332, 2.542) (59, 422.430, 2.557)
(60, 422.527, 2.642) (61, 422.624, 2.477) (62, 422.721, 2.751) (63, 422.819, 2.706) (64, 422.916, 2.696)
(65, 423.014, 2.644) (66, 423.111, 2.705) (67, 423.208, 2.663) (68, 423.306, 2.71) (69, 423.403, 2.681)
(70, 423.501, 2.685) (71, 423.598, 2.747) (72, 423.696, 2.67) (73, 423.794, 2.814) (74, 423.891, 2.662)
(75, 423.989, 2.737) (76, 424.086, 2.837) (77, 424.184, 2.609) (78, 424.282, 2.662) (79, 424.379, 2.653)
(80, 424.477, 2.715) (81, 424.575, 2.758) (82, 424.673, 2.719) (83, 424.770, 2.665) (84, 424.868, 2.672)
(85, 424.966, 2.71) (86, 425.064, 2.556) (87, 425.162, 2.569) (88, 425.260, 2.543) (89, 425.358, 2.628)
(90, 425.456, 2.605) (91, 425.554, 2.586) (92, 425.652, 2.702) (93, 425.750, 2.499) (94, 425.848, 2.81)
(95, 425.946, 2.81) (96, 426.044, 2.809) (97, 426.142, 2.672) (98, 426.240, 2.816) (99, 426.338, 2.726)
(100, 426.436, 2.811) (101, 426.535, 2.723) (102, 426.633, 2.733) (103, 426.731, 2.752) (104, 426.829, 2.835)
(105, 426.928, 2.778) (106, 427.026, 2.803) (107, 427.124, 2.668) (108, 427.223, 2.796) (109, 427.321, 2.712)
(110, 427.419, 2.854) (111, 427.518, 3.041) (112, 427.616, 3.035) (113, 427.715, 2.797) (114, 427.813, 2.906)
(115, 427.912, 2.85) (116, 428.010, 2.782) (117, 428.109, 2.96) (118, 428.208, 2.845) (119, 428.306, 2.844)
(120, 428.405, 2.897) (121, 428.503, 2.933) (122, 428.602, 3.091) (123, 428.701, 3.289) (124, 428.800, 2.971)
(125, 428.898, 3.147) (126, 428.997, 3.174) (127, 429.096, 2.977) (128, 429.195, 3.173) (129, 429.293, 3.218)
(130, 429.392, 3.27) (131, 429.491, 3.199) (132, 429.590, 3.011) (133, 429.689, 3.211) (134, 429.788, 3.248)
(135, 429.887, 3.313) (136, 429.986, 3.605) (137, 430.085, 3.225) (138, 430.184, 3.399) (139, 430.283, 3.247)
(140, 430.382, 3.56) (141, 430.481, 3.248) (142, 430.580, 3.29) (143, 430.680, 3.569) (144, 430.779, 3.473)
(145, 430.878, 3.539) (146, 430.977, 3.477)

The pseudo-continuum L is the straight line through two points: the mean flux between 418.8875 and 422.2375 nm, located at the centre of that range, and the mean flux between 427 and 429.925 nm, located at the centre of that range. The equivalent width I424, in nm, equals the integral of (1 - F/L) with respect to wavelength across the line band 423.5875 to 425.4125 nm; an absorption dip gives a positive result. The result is 0.08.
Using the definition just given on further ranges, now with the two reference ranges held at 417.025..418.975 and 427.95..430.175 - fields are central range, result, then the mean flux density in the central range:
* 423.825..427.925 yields 0.287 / 2.73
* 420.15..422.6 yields 0.056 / 2.63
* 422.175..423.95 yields 0.072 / 2.67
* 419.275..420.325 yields 0.026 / 2.54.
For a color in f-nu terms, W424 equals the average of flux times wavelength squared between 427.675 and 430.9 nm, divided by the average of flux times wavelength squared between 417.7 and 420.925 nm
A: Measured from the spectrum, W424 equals 1.30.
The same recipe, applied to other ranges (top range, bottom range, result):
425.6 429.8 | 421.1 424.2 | 1.11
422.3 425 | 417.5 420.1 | 1.09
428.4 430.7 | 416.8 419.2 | 1.36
